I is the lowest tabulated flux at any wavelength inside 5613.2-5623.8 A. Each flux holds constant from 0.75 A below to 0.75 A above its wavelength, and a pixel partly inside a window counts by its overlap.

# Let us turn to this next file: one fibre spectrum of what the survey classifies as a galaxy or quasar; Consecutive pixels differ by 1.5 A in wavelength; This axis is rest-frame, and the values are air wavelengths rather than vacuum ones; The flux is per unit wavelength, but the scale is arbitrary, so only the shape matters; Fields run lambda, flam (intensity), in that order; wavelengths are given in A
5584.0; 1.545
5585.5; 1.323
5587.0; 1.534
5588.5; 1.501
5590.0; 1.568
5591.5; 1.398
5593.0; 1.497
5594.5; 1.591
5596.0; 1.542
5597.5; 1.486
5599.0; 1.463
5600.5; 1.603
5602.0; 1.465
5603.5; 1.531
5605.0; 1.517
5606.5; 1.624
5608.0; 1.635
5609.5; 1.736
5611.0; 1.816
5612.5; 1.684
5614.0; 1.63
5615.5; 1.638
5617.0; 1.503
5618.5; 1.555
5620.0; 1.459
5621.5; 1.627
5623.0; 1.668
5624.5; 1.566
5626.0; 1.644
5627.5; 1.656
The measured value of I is 1.459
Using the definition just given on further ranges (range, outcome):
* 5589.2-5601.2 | 1.398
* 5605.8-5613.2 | 1.624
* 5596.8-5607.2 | 1.463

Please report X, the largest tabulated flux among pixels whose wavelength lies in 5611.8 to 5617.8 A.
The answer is 1.684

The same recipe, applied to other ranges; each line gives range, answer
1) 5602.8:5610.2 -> 1.736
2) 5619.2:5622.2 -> 1.627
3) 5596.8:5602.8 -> 1.603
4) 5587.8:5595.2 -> 1.591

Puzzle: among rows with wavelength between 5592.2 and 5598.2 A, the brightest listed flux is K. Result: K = 1.591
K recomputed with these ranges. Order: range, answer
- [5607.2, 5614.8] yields 1.816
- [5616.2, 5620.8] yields 1.555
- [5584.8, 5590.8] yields 1.568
